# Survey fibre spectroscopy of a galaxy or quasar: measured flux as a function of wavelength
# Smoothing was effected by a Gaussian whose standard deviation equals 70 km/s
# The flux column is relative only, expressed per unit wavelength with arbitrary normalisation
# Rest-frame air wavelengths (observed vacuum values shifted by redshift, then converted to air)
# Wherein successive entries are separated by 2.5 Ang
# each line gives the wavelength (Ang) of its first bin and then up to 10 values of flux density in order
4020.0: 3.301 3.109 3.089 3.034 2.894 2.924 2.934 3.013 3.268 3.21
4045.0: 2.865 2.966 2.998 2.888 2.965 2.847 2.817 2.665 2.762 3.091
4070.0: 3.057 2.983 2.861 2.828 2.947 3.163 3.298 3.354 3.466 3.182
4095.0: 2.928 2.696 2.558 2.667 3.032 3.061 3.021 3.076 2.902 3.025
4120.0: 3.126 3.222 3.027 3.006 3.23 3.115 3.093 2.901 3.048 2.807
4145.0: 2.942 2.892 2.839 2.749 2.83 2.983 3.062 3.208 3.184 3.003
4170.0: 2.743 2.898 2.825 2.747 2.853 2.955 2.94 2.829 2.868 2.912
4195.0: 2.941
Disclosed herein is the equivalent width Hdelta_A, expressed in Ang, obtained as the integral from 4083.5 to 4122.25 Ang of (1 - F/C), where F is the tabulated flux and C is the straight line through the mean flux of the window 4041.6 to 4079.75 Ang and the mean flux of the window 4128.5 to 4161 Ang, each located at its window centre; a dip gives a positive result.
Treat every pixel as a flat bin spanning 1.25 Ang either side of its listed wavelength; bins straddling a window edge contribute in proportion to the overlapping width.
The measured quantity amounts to -1.22 Ang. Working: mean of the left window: 2.92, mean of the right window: 2.96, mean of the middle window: 3.03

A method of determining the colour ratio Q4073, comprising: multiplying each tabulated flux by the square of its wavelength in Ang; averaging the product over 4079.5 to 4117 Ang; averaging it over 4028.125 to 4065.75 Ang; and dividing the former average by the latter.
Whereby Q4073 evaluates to 1.06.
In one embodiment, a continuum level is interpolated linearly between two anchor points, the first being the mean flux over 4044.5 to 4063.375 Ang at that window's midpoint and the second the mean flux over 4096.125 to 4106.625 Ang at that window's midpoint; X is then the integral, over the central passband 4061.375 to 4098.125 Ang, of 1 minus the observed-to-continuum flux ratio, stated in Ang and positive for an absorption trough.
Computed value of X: -2.8 Ang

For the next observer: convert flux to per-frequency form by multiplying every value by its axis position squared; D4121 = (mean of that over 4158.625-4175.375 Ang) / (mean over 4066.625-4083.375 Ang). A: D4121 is 1.1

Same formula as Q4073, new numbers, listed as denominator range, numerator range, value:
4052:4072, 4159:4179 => 1.08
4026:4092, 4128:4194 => 1.03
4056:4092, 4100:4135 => 1.02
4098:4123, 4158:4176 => 1.04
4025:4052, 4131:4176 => 1.04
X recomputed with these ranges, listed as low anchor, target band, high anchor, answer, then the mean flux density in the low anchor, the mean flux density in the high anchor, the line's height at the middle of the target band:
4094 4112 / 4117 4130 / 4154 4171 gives -0.84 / 2.86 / 3.01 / 2.91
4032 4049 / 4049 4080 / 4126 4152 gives 1.23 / 3.03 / 2.98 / 3.02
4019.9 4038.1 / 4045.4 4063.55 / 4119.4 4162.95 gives 0.82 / 3.02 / 3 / 3.02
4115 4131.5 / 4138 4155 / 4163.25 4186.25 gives 0.75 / 3.09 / 2.91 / 3.01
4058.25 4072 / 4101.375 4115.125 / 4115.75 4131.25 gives 0.34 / 2.88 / 3.1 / 3.04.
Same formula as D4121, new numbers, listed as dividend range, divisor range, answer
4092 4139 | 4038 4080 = 1.04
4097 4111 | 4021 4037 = 0.98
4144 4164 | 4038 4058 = 1.03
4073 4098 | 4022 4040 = 1.05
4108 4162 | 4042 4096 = 1.03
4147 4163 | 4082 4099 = 0.96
